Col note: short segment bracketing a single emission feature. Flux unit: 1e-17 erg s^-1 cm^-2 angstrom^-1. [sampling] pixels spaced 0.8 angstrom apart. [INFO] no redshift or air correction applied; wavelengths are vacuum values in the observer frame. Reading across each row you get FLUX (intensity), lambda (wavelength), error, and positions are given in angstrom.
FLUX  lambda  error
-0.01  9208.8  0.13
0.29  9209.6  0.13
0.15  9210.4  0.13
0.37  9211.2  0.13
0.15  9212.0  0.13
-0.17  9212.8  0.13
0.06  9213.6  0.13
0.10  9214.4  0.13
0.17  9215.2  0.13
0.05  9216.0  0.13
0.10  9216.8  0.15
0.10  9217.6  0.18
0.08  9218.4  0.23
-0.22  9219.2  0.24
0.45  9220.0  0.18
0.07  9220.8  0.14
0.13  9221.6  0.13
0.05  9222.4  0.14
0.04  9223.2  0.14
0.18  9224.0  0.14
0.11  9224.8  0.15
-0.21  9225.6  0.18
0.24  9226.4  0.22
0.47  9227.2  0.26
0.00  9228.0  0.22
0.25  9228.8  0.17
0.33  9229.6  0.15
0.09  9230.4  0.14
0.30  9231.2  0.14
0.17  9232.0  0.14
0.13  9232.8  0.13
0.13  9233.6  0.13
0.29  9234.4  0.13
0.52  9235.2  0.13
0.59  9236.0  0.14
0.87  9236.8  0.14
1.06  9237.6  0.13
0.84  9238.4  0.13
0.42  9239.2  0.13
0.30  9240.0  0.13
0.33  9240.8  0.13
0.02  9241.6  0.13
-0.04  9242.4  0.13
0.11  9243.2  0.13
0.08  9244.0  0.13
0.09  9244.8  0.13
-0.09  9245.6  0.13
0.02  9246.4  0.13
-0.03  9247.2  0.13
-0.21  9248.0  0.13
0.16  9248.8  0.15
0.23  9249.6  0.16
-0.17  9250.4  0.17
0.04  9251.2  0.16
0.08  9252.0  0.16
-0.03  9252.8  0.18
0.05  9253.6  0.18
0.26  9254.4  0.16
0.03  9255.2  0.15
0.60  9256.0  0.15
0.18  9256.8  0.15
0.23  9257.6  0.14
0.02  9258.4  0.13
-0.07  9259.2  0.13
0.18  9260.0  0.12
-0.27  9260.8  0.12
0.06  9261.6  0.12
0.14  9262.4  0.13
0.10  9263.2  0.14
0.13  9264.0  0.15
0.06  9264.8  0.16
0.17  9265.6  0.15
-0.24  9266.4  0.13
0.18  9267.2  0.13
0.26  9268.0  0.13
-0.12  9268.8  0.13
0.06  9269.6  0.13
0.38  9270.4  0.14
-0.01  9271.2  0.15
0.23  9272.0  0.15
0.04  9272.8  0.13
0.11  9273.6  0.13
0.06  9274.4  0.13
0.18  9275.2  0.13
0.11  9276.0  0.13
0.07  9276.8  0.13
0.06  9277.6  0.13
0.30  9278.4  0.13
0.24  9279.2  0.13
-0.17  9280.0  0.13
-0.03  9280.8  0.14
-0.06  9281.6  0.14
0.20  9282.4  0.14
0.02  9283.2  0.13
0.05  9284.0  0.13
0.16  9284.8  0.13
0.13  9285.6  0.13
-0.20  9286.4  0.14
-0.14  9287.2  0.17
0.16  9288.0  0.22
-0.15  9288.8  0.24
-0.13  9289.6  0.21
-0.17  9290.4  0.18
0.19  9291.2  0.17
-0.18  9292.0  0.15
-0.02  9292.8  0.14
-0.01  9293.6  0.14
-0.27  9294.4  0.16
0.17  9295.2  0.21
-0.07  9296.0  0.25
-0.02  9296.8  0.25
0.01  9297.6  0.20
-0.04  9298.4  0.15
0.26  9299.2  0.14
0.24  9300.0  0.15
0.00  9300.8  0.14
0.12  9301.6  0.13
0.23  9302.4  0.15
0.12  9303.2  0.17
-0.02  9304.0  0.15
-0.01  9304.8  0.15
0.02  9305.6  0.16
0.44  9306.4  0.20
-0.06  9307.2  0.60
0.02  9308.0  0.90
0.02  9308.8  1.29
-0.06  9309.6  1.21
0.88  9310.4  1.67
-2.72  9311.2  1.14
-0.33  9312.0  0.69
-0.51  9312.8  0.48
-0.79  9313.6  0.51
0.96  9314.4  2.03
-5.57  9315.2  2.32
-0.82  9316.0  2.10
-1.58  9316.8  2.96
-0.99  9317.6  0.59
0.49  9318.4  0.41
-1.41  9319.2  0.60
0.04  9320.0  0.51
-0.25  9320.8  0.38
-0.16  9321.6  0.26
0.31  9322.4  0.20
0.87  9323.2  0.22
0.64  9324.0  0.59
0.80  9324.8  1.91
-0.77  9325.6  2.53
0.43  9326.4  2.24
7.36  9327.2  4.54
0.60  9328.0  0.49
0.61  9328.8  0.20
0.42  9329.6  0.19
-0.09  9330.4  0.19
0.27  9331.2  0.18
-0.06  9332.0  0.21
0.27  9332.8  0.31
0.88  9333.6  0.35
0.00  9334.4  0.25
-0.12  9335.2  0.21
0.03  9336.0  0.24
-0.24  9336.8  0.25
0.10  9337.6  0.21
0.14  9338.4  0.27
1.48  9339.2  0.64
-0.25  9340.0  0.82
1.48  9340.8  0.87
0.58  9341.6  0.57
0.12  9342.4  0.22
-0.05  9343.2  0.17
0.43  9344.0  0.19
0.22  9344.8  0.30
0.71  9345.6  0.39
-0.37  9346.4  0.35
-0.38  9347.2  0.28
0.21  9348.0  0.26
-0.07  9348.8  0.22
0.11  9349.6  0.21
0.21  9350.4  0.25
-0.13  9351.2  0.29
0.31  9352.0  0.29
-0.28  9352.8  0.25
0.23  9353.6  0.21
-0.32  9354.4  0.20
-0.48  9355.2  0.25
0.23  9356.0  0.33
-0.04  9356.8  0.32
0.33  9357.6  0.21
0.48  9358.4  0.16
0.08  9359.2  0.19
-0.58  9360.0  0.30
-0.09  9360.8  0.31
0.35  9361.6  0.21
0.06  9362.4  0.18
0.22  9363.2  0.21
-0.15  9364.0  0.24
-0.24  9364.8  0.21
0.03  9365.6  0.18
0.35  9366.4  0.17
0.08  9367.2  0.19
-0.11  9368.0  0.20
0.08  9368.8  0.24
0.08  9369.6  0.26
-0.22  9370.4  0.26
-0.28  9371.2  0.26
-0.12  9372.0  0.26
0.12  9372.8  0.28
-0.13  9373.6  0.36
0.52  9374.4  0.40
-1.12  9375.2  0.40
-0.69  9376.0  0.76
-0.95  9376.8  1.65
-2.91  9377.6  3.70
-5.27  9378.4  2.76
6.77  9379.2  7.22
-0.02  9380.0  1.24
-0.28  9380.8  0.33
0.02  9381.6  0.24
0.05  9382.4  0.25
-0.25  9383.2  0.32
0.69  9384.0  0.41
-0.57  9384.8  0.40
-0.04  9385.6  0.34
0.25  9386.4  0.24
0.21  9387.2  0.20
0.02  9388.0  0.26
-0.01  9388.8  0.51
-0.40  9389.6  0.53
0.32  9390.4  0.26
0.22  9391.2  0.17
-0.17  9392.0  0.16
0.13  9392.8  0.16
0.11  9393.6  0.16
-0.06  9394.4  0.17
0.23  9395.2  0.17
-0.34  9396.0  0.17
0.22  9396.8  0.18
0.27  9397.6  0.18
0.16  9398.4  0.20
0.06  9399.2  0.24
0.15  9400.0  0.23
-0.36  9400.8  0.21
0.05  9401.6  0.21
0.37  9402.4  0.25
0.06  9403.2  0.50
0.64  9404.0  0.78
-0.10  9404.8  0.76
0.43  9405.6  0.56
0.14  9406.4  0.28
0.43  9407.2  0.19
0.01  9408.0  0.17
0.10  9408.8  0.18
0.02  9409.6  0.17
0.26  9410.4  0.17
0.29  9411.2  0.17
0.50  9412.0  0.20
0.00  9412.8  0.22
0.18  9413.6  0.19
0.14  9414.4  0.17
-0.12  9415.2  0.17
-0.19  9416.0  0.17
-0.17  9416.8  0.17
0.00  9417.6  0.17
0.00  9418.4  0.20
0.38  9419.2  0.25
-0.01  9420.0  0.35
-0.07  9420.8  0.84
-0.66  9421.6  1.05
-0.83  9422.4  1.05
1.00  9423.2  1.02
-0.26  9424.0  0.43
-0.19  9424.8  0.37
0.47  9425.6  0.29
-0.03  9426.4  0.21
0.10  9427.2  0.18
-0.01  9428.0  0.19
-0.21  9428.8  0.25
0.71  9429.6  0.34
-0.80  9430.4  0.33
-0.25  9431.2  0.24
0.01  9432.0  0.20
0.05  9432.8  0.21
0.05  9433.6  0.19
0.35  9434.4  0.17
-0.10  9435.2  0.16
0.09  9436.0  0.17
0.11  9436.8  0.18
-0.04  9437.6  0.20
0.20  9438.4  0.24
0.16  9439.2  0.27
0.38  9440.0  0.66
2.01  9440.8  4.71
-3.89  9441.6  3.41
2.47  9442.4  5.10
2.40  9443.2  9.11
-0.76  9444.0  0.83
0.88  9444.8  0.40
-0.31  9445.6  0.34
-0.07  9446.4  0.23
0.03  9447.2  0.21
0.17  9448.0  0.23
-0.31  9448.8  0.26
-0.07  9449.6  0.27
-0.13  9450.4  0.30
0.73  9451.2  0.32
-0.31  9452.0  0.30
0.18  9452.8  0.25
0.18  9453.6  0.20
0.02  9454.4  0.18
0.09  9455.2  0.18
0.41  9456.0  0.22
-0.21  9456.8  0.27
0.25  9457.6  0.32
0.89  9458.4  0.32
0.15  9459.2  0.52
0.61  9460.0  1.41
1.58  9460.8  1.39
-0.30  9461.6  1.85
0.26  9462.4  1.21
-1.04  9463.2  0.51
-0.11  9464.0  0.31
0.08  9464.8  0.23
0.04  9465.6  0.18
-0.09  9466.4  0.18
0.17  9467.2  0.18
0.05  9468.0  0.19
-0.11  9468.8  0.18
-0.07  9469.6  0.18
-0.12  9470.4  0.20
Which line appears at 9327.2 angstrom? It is [O III] 5007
